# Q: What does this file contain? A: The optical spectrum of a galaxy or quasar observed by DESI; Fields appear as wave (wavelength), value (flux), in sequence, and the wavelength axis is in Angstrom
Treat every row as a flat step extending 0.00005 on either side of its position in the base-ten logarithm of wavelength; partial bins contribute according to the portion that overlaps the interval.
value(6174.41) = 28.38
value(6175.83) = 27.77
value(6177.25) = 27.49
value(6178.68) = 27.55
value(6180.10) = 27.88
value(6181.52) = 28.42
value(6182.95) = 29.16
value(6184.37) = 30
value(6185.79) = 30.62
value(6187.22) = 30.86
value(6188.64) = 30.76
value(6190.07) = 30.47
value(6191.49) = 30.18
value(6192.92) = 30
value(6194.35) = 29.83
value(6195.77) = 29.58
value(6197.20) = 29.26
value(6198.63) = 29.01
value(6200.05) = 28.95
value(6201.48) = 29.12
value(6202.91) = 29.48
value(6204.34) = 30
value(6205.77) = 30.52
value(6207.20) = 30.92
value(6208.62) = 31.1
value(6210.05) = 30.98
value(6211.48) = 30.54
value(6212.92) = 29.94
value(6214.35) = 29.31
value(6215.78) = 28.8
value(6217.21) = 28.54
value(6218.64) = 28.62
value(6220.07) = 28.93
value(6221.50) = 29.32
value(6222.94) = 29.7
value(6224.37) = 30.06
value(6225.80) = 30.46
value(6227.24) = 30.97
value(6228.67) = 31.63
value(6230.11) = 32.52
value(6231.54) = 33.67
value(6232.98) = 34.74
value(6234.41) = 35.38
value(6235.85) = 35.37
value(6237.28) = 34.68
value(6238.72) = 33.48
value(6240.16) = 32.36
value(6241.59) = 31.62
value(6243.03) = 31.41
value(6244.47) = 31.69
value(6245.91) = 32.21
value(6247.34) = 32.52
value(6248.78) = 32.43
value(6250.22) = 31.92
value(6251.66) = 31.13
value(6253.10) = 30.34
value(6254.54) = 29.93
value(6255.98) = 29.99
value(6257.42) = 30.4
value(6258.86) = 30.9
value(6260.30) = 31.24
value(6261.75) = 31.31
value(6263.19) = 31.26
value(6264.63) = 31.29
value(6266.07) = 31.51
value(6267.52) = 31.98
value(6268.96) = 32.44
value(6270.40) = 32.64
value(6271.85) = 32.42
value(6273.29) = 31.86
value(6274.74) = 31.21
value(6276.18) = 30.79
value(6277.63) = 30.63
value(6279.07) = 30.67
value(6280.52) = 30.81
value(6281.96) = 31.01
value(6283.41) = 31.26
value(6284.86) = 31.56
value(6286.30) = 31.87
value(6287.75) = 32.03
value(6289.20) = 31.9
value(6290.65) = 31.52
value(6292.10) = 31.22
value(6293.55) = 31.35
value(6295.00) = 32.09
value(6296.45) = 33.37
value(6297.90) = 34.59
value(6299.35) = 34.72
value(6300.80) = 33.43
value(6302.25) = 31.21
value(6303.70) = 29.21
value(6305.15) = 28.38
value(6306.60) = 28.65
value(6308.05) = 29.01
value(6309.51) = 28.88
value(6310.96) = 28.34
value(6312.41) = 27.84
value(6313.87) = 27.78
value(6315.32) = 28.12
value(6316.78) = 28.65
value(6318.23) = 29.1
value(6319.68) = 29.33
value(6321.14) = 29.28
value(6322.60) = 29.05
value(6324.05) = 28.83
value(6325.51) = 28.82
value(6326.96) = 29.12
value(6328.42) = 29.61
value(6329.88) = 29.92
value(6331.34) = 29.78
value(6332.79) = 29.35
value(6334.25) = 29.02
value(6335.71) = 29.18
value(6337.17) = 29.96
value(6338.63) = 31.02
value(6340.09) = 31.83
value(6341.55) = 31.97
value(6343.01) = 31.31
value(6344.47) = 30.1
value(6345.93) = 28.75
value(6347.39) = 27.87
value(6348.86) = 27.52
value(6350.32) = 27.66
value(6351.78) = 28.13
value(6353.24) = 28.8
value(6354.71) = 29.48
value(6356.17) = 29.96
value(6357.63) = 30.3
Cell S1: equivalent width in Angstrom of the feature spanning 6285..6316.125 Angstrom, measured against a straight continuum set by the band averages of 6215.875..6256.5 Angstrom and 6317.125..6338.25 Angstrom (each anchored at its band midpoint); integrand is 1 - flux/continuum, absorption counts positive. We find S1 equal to -0.76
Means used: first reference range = 31.6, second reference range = 29.3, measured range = 30.7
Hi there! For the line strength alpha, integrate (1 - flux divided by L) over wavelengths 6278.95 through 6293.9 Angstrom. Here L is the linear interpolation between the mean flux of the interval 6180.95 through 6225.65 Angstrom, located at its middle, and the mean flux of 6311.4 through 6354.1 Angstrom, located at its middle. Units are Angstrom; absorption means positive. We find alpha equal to -1.0 Angstrom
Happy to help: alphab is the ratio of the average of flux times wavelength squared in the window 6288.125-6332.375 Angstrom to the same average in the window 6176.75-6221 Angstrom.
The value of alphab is 1.05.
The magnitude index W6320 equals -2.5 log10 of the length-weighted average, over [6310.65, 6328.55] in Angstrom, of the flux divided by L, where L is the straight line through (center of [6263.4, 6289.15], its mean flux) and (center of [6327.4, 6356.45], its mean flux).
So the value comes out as 0.05 mag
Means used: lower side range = 31.5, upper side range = 29.5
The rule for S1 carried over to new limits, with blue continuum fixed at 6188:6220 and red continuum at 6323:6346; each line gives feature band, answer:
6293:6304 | -1.0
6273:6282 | -0.3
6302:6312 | 0.3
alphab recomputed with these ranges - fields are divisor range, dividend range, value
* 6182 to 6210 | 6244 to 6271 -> 1.07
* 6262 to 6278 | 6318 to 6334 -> 0.94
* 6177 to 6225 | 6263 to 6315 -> 1.08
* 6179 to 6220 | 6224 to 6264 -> 1.09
